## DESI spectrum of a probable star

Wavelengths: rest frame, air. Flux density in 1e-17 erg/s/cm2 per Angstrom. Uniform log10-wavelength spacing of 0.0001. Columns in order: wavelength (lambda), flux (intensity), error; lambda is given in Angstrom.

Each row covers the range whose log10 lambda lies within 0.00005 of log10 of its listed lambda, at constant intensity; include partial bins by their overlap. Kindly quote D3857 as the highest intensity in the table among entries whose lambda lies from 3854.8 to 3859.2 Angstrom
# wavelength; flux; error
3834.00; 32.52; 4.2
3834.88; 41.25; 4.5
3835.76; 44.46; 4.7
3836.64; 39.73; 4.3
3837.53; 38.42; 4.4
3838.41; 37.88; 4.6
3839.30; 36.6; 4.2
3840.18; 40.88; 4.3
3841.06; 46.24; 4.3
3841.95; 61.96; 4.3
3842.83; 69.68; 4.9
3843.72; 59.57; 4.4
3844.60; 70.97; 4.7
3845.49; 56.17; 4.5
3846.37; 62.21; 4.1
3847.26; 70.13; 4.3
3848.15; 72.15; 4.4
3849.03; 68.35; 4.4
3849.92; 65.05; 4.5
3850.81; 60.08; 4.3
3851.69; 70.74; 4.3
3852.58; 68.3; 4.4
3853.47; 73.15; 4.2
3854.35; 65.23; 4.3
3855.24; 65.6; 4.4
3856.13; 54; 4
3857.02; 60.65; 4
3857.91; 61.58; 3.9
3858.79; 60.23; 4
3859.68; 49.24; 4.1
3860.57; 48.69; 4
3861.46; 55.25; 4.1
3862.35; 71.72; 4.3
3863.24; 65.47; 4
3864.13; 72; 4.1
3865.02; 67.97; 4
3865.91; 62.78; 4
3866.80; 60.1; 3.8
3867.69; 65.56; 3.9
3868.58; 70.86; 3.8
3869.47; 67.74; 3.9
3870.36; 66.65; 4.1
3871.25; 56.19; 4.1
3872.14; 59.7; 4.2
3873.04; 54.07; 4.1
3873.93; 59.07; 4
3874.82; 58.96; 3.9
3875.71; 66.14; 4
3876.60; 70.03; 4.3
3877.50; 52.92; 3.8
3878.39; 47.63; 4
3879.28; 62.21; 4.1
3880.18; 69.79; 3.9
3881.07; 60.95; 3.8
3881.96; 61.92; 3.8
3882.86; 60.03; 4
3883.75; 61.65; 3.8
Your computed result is 65.6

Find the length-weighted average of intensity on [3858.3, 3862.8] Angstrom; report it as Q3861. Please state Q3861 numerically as 57.1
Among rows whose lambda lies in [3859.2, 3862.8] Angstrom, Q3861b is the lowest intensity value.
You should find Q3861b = 48.69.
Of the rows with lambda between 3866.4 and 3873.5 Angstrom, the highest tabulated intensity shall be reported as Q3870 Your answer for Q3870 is 70.86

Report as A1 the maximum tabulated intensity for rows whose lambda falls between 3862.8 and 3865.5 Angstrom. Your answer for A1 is 72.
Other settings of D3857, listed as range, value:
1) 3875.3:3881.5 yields 70.03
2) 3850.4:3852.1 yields 70.74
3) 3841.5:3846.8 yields 70.97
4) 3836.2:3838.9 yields 39.73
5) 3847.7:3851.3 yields 72.15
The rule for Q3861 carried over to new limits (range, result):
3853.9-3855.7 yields 65.5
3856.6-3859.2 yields 61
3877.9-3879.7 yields 54.9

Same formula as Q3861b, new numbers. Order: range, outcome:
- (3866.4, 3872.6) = 56.19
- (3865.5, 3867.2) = 60.1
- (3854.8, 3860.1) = 49.24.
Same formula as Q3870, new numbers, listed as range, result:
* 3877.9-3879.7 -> 62.21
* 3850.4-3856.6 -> 73.15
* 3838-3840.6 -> 40.88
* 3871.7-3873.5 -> 59.7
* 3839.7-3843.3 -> 69.68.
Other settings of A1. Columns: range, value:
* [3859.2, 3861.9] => 55.25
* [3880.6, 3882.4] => 61.92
